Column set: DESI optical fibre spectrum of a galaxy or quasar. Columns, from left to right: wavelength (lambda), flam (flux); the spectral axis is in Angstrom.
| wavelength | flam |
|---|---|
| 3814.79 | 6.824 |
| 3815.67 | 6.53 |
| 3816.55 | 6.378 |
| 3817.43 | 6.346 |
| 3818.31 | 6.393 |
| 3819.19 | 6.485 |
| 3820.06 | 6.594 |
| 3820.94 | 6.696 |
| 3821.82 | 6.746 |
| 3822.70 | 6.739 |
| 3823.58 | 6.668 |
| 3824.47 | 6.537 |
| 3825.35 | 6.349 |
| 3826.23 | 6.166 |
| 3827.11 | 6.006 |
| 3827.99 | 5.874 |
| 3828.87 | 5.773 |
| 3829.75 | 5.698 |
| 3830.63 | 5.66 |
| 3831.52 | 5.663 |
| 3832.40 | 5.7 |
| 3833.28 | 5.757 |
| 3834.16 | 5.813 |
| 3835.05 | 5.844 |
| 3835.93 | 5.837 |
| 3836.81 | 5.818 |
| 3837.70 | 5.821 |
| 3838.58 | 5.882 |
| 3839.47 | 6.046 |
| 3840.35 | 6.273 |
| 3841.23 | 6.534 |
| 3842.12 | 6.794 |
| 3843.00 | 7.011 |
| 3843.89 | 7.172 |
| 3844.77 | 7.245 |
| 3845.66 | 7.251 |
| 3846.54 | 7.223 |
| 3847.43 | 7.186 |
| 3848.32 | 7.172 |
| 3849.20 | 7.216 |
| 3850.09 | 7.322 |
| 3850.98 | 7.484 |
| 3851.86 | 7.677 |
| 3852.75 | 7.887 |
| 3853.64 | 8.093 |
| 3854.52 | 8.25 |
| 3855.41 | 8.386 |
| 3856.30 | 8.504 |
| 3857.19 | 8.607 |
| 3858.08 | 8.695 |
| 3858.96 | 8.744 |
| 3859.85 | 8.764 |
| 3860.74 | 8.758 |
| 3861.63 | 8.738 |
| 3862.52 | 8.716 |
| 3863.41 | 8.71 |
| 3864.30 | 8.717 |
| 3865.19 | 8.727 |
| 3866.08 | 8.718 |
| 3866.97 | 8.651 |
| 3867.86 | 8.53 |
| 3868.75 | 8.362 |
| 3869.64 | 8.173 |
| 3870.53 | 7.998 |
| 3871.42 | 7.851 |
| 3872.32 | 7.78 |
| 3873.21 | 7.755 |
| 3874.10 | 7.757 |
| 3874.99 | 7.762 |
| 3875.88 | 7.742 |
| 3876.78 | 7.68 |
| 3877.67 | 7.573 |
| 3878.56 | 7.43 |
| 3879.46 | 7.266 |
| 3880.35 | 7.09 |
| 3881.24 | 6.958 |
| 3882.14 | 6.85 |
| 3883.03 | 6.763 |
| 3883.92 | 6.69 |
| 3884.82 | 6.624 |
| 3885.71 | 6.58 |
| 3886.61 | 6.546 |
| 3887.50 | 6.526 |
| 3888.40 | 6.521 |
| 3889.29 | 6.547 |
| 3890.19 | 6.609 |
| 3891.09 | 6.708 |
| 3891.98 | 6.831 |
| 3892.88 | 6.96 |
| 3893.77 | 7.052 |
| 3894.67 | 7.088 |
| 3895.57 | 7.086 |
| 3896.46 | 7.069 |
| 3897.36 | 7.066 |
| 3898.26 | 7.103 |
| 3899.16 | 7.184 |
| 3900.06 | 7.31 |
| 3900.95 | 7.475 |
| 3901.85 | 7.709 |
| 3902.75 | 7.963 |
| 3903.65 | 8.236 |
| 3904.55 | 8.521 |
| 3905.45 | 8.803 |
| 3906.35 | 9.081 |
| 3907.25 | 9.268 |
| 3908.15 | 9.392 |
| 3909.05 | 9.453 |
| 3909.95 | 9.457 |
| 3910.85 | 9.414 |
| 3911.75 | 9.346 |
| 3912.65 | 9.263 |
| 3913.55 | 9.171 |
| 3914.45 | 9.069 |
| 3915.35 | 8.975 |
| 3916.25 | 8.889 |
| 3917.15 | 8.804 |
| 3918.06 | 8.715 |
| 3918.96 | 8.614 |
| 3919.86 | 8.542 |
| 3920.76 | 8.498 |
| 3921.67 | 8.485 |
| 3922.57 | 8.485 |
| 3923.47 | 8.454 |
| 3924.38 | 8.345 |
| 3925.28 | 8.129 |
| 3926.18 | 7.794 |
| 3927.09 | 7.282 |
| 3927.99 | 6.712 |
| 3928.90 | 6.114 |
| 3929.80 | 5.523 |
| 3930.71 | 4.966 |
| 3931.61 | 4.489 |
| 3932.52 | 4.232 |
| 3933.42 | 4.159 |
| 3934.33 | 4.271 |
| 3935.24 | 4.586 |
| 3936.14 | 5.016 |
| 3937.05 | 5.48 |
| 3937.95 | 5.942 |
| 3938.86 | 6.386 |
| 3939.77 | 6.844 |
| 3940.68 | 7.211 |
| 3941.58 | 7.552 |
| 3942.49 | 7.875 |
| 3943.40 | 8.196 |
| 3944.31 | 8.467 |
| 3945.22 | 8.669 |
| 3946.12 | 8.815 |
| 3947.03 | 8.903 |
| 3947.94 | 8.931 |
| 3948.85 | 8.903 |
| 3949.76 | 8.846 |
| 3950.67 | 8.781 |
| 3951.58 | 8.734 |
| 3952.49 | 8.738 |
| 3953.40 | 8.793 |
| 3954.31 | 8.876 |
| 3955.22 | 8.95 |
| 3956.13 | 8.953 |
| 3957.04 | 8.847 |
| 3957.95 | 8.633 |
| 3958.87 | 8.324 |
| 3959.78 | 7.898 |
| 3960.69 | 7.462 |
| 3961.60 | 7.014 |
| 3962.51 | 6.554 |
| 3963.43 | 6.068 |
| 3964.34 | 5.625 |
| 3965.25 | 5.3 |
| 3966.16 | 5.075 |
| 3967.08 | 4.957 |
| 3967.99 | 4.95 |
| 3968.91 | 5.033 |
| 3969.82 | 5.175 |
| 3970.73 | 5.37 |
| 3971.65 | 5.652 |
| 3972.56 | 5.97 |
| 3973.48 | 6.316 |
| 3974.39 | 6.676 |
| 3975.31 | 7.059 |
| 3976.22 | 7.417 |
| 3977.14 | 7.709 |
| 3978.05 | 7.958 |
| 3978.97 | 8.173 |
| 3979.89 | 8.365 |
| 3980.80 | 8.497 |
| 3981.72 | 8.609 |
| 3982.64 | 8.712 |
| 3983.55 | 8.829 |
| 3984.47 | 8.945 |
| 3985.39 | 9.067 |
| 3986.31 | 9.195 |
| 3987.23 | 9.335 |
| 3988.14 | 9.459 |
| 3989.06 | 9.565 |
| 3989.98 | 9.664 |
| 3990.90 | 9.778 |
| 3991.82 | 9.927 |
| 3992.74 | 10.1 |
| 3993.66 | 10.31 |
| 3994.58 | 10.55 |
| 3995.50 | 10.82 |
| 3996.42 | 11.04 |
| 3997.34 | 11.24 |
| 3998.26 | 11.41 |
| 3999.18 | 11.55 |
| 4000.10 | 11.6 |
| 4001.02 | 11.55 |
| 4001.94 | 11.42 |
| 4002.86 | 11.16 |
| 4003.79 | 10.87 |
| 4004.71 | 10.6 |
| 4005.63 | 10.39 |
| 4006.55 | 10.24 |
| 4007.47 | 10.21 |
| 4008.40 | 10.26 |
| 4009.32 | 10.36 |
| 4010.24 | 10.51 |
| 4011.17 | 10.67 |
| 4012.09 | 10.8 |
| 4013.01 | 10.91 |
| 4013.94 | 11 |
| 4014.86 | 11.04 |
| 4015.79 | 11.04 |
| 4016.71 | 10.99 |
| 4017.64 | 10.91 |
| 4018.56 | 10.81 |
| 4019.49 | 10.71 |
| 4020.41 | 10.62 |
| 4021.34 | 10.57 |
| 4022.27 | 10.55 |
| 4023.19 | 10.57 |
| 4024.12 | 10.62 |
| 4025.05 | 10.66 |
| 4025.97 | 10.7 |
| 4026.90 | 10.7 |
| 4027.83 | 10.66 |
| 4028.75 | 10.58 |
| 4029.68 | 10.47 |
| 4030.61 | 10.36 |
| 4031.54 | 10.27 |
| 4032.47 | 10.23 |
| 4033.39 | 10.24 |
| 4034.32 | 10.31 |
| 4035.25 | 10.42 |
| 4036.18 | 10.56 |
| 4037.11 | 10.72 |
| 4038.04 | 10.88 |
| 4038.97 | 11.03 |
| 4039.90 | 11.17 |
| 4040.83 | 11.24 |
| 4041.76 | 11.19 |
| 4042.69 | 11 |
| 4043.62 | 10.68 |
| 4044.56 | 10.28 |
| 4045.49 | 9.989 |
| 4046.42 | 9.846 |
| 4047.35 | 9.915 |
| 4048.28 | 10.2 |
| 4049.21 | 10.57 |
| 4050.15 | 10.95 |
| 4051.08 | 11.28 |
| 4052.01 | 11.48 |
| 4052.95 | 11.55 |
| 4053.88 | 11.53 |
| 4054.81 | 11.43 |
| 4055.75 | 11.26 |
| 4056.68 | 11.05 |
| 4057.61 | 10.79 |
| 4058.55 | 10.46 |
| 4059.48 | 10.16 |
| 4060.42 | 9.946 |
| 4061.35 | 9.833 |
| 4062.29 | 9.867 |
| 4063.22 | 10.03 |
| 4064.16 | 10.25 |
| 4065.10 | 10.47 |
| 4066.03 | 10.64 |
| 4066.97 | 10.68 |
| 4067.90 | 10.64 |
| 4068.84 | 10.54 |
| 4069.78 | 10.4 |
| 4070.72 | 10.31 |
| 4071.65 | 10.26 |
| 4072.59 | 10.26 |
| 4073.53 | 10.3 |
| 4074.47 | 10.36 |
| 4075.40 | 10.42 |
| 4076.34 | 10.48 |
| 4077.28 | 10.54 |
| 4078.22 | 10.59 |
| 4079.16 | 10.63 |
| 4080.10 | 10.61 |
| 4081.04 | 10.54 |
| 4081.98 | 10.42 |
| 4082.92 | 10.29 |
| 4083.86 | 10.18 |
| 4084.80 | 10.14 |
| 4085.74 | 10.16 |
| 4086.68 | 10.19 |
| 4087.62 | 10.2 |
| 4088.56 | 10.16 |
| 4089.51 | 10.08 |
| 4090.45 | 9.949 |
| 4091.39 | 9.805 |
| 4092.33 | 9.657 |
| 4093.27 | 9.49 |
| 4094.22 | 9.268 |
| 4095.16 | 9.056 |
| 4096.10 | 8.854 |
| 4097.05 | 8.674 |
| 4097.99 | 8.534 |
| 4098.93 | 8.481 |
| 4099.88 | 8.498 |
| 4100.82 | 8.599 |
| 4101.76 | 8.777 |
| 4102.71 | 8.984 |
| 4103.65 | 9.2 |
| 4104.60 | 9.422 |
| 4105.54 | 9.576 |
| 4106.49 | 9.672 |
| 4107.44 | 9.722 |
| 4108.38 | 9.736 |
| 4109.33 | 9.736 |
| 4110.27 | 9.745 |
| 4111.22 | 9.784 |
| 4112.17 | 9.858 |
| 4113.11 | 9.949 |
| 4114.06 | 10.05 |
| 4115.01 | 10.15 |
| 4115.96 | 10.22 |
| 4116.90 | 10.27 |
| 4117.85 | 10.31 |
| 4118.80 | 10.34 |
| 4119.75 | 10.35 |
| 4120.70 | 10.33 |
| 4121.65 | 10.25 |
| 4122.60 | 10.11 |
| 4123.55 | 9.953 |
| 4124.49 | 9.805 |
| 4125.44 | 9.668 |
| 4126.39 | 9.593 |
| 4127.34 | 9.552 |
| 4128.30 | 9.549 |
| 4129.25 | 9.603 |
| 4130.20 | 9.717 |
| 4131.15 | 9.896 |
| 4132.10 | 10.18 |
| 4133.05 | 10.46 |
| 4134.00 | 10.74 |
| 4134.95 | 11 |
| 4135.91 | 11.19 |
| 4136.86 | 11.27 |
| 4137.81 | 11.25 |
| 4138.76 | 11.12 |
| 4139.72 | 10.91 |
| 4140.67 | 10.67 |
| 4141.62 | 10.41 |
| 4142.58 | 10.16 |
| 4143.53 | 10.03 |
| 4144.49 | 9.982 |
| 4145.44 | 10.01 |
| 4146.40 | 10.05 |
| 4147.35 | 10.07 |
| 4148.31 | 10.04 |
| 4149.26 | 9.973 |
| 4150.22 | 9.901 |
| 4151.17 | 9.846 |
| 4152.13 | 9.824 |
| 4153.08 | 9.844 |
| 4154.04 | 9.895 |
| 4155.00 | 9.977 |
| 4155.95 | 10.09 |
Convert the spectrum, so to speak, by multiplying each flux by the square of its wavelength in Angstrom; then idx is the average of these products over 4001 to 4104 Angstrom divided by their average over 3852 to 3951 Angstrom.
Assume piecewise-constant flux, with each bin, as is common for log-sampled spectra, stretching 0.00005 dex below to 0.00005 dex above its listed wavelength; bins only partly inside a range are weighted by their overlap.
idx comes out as 1.5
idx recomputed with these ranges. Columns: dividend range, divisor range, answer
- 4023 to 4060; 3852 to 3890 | 1.49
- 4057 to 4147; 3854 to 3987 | 1.44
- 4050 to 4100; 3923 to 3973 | 1.57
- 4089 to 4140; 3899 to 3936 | 1.40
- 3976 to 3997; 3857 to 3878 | 1.18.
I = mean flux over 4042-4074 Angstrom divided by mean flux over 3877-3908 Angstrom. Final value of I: 1.4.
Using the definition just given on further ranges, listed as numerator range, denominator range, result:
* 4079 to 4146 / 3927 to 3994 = 1.34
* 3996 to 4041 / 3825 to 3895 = 1.49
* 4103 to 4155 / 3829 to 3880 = 1.36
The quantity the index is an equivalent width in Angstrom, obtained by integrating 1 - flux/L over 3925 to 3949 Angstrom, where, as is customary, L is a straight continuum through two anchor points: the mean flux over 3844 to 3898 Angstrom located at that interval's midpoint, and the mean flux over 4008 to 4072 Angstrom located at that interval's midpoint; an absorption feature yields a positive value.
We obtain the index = 5.8 Angstrom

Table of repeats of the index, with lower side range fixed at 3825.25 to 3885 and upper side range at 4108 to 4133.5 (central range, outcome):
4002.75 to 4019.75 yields -3.5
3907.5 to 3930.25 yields -1.5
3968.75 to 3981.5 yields 2.4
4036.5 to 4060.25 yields -4.0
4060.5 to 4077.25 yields -1.6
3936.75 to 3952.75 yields 0.4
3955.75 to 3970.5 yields 3.2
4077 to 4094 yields -1.0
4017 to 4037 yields -3.4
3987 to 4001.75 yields -3.1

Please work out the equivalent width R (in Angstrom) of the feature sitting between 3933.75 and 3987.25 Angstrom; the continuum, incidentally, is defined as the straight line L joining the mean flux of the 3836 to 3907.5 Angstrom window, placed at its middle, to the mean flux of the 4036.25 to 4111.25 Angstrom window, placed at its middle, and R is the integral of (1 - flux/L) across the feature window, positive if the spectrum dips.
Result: 8.01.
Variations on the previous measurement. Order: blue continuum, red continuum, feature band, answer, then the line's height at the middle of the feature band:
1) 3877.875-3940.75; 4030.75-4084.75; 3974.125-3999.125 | -0.6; 9.02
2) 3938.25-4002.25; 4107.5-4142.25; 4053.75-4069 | -1.8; 9.43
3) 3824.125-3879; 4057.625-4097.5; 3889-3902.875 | 1.4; 7.88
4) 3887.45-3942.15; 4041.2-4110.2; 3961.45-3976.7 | 4.5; 8.34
